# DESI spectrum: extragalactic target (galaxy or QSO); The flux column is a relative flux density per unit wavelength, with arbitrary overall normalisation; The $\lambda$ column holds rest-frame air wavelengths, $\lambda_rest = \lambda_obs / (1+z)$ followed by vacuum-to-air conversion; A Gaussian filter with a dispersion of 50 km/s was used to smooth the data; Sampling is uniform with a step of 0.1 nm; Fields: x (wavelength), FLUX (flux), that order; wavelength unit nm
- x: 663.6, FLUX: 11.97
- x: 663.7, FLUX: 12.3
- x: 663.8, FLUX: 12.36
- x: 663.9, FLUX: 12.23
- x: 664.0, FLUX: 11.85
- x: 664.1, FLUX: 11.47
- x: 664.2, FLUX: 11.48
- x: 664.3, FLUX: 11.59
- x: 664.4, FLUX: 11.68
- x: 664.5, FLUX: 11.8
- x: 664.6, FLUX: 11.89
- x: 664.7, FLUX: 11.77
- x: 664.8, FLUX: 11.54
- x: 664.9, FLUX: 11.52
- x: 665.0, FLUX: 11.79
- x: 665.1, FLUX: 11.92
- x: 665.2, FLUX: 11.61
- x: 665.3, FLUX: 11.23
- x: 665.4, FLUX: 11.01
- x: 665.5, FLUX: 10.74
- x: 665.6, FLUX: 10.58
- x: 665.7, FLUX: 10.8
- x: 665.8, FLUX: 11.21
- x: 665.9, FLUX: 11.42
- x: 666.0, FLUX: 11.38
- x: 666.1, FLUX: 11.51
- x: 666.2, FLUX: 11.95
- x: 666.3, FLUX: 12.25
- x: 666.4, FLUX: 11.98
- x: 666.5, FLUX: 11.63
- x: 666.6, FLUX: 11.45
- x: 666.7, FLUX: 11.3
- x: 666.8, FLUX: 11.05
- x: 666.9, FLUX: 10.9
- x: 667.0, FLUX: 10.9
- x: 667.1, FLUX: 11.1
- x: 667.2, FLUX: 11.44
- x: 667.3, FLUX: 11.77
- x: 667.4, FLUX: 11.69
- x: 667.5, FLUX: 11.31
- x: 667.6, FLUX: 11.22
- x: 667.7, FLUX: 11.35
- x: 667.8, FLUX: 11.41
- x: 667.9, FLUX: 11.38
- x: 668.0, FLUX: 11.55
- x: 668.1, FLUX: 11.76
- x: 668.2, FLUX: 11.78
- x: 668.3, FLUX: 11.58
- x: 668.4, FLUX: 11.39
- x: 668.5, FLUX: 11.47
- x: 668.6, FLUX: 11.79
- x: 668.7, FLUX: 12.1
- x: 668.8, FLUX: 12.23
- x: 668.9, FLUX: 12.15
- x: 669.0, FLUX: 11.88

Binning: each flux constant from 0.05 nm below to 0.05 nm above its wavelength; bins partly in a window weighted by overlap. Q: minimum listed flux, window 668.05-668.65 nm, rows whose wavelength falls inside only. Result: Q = 11.39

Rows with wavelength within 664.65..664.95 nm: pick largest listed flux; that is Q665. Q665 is 11.77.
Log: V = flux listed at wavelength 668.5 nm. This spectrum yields 11.47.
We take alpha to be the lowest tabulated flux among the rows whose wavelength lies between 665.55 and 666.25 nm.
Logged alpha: 10.58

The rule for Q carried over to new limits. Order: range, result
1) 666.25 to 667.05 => 10.9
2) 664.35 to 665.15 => 11.52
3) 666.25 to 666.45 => 11.98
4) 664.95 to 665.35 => 11.23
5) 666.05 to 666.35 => 11.51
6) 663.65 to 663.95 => 12.23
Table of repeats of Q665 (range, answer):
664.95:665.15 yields 11.92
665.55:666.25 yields 11.95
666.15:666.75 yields 12.25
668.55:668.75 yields 12.1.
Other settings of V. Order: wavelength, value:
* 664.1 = 11.47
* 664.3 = 11.59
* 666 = 11.38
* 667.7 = 11.35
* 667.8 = 11.41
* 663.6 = 11.97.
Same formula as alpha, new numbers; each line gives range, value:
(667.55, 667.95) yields 11.22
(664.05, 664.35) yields 11.47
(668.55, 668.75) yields 11.79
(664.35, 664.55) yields 11.68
